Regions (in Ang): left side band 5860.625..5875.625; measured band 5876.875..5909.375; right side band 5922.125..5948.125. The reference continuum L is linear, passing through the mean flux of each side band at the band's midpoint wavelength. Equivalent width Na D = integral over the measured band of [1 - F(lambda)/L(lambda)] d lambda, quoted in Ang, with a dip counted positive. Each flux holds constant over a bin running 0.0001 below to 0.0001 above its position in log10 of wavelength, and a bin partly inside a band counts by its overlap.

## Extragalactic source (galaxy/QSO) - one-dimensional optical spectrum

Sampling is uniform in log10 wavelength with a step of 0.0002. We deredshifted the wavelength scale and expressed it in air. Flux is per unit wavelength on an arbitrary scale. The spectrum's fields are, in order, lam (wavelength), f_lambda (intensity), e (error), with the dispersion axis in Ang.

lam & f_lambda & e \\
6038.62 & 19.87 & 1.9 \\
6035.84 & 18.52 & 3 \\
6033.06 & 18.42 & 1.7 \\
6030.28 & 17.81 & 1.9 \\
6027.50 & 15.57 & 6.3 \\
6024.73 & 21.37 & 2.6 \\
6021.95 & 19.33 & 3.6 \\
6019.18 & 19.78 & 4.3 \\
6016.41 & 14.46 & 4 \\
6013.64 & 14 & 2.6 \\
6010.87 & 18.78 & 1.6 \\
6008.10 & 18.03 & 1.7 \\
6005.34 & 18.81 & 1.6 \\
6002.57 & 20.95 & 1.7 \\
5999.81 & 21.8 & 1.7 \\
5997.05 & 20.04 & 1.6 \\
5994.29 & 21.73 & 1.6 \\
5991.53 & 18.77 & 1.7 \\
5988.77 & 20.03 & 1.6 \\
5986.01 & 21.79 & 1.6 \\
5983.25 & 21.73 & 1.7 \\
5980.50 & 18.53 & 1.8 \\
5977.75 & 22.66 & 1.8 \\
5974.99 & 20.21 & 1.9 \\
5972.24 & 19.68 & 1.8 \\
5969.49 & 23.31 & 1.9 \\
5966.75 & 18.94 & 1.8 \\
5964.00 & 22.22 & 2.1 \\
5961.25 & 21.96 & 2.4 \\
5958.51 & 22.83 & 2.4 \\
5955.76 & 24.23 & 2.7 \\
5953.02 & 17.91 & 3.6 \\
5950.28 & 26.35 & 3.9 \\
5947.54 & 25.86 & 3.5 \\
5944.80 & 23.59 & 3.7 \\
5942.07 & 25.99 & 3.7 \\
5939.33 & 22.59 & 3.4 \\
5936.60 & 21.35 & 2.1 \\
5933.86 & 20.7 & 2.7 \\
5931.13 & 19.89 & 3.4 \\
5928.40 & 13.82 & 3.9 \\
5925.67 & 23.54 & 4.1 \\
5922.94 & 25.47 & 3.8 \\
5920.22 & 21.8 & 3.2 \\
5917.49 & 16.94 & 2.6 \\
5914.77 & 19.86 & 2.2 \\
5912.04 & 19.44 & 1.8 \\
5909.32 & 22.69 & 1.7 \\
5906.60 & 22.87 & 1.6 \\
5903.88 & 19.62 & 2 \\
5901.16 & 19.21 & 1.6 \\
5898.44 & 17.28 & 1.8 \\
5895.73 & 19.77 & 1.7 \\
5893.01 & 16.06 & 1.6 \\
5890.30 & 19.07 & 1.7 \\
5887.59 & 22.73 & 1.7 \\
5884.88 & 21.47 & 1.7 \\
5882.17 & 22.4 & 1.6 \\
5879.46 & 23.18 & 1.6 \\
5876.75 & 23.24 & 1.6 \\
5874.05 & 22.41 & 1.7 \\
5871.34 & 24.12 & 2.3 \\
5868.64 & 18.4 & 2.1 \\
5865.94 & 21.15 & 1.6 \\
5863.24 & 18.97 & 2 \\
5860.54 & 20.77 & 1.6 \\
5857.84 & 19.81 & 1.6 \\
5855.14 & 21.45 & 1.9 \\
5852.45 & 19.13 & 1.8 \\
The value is 1.3 Ang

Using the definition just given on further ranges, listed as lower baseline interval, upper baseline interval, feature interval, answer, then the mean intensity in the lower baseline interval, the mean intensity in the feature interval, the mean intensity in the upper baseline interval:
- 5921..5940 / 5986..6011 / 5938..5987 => -4.0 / 21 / 22.2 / 20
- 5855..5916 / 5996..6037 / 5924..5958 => -4.2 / 20.7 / 22.2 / 18.5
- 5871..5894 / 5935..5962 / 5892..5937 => 4.8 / 21.6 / 20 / 23.3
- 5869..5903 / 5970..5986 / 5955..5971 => -1.0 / 20.8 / 22.1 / 20.8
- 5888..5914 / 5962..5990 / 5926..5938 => 0.5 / 19.7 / 19.3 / 20.9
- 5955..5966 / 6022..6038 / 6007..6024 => 1.6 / 22.5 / 17.5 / 18.5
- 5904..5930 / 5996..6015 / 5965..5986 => -1.4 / 20.7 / 20.8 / 18.9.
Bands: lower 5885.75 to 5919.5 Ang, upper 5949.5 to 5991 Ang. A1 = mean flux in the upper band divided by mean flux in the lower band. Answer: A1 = 1.1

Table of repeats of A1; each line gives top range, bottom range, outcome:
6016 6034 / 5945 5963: 0.79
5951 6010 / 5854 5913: 1.00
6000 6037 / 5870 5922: 0.88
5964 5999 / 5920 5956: 0.93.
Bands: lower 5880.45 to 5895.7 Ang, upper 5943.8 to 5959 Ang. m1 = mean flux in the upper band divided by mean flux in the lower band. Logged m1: 1.15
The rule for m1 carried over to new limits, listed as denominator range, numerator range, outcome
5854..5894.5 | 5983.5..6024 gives 0.92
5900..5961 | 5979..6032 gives 0.88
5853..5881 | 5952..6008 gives 0.98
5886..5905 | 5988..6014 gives 1.02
